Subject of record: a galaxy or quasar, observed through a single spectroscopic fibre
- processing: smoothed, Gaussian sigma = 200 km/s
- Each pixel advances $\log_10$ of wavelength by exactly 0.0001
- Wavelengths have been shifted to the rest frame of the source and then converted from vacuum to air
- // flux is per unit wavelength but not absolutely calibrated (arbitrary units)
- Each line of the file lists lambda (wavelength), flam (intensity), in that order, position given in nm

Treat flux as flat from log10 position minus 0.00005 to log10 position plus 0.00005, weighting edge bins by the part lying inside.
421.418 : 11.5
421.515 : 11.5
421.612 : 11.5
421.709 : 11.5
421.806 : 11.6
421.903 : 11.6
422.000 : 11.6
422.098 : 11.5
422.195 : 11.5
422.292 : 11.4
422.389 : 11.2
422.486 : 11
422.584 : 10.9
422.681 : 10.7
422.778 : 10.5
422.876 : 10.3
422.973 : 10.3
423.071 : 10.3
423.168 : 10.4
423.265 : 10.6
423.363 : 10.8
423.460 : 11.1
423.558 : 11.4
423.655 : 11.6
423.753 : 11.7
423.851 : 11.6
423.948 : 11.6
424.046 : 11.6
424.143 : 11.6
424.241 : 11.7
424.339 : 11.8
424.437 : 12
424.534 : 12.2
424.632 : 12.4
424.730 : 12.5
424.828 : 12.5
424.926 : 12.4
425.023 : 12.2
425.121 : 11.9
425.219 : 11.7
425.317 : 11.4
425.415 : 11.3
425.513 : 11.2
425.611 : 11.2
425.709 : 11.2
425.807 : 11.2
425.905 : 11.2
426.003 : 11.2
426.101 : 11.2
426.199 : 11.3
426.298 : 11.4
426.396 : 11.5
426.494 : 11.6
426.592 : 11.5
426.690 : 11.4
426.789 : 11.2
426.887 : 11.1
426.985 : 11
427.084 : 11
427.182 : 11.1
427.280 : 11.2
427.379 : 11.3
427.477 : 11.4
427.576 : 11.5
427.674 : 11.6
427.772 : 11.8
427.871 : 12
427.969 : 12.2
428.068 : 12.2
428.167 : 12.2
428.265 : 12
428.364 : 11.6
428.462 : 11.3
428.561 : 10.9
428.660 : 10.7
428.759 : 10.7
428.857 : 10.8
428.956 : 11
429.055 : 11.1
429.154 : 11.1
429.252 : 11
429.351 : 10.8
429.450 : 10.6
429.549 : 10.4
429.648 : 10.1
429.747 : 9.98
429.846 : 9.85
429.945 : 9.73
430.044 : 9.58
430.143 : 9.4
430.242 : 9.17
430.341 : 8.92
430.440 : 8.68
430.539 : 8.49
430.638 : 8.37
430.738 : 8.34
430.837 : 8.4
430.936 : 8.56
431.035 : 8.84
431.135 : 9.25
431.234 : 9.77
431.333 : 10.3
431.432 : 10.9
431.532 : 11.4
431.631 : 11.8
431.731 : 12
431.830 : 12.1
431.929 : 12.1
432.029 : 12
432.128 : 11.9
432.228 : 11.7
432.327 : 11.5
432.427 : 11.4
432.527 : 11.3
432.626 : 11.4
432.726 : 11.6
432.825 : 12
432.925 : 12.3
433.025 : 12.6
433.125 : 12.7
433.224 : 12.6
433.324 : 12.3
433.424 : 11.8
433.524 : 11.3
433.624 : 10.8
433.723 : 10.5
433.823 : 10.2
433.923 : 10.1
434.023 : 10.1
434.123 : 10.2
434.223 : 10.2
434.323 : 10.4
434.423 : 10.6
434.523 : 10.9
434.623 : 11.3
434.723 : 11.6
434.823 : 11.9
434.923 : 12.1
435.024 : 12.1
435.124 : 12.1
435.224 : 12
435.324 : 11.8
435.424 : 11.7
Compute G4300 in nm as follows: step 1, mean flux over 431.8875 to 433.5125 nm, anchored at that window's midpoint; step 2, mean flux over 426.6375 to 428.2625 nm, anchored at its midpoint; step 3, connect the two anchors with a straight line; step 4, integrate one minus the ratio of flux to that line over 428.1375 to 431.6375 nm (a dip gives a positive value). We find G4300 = 0.47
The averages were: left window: 11.5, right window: 11.9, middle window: 10.1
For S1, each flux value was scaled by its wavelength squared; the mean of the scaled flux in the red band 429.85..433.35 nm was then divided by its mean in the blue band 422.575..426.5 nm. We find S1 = 1.0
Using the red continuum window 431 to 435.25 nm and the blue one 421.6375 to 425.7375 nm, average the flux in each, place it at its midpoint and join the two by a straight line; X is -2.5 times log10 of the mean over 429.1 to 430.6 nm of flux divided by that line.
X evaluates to 0.15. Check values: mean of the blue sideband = 11.4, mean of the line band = 9.85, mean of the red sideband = 11.3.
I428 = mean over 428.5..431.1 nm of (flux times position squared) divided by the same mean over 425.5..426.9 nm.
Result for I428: 0.88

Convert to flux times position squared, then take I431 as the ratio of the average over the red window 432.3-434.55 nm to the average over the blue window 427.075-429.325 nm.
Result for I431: 1.01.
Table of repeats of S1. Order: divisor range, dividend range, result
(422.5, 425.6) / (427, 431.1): 0.94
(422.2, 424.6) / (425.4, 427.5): 1.02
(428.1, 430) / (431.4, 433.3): 1.11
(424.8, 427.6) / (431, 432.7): 1.01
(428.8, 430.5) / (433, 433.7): 1.20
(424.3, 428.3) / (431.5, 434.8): 1.02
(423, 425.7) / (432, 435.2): 1.03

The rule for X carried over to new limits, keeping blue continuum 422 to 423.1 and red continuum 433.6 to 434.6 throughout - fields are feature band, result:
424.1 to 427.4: -0.08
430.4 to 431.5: 0.16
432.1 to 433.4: -0.14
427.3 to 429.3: -0.07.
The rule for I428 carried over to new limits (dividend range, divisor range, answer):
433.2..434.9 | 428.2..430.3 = 1.06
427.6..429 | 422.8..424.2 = 1.06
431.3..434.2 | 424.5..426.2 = 1.02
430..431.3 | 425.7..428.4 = 0.79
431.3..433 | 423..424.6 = 1.07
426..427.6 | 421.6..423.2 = 1.04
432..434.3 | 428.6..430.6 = 1.15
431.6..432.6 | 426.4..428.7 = 1.05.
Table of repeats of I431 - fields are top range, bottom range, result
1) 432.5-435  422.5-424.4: 1.07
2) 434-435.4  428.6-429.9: 1.09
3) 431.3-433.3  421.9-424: 1.11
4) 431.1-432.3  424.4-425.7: 0.98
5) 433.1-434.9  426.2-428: 1.00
